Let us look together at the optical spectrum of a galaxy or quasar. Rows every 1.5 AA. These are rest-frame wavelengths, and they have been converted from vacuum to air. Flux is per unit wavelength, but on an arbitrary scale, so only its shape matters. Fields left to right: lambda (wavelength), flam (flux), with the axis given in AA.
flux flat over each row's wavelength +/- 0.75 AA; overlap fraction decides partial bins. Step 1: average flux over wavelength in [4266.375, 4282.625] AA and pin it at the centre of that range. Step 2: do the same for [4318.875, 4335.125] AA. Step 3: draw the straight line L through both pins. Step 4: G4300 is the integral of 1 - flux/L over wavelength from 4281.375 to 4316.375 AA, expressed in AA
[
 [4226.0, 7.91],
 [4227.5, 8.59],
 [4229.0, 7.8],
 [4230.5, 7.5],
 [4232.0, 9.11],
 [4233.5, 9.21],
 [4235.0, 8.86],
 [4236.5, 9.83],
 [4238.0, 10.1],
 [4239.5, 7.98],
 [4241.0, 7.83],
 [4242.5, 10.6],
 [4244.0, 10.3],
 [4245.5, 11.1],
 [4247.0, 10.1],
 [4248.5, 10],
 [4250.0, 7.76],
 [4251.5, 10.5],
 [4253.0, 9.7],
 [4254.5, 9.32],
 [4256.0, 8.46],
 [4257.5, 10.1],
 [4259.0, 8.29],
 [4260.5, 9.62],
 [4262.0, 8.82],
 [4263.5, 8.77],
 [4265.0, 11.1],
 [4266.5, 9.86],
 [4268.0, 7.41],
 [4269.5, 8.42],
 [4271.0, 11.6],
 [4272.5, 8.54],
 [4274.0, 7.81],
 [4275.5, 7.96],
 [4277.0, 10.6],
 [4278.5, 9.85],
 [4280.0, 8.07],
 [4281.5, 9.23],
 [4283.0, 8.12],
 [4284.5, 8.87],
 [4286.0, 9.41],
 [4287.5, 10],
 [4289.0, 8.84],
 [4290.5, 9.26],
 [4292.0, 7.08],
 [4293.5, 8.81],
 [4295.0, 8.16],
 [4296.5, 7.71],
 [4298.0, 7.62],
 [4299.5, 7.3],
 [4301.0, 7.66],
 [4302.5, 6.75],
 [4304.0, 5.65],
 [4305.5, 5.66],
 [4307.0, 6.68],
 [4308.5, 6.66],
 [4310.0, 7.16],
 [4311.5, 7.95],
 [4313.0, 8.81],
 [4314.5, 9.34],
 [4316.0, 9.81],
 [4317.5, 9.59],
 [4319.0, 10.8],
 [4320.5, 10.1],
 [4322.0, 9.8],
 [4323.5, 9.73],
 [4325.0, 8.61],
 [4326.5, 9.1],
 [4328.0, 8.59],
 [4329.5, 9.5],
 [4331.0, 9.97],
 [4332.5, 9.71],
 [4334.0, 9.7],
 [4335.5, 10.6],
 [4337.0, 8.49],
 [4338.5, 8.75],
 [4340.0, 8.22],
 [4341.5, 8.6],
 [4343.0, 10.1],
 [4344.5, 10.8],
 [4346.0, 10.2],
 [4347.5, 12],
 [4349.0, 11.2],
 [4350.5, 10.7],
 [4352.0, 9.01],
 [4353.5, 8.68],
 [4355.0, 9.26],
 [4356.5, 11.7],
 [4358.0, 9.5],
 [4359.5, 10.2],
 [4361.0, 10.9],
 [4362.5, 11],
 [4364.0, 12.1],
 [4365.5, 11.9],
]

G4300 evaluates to 4.8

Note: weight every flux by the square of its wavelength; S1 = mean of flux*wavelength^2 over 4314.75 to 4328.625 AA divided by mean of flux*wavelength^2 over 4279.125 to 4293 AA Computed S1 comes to 1.1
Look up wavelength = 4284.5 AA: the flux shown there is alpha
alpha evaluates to 8.87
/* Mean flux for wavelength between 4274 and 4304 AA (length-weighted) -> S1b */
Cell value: 8.4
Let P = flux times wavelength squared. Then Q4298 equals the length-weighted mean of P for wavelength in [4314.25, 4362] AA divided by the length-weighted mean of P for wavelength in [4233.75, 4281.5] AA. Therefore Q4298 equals 1.09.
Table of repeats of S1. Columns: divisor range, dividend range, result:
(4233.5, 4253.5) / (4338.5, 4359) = 1.09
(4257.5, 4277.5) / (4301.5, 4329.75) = 0.94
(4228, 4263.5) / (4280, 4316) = 0.89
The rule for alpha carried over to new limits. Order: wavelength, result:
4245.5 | 11.1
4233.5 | 9.21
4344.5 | 10.8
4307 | 6.68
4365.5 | 11.9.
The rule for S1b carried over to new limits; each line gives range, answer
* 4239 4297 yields 9.14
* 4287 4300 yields 8.3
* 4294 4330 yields 8.28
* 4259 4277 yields 9.11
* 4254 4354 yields 8.95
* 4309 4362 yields 9.63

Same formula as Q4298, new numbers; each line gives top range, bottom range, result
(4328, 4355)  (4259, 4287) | 1.10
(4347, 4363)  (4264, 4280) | 1.16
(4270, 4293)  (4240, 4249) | 0.92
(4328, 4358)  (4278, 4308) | 1.25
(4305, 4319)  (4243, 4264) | 0.88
